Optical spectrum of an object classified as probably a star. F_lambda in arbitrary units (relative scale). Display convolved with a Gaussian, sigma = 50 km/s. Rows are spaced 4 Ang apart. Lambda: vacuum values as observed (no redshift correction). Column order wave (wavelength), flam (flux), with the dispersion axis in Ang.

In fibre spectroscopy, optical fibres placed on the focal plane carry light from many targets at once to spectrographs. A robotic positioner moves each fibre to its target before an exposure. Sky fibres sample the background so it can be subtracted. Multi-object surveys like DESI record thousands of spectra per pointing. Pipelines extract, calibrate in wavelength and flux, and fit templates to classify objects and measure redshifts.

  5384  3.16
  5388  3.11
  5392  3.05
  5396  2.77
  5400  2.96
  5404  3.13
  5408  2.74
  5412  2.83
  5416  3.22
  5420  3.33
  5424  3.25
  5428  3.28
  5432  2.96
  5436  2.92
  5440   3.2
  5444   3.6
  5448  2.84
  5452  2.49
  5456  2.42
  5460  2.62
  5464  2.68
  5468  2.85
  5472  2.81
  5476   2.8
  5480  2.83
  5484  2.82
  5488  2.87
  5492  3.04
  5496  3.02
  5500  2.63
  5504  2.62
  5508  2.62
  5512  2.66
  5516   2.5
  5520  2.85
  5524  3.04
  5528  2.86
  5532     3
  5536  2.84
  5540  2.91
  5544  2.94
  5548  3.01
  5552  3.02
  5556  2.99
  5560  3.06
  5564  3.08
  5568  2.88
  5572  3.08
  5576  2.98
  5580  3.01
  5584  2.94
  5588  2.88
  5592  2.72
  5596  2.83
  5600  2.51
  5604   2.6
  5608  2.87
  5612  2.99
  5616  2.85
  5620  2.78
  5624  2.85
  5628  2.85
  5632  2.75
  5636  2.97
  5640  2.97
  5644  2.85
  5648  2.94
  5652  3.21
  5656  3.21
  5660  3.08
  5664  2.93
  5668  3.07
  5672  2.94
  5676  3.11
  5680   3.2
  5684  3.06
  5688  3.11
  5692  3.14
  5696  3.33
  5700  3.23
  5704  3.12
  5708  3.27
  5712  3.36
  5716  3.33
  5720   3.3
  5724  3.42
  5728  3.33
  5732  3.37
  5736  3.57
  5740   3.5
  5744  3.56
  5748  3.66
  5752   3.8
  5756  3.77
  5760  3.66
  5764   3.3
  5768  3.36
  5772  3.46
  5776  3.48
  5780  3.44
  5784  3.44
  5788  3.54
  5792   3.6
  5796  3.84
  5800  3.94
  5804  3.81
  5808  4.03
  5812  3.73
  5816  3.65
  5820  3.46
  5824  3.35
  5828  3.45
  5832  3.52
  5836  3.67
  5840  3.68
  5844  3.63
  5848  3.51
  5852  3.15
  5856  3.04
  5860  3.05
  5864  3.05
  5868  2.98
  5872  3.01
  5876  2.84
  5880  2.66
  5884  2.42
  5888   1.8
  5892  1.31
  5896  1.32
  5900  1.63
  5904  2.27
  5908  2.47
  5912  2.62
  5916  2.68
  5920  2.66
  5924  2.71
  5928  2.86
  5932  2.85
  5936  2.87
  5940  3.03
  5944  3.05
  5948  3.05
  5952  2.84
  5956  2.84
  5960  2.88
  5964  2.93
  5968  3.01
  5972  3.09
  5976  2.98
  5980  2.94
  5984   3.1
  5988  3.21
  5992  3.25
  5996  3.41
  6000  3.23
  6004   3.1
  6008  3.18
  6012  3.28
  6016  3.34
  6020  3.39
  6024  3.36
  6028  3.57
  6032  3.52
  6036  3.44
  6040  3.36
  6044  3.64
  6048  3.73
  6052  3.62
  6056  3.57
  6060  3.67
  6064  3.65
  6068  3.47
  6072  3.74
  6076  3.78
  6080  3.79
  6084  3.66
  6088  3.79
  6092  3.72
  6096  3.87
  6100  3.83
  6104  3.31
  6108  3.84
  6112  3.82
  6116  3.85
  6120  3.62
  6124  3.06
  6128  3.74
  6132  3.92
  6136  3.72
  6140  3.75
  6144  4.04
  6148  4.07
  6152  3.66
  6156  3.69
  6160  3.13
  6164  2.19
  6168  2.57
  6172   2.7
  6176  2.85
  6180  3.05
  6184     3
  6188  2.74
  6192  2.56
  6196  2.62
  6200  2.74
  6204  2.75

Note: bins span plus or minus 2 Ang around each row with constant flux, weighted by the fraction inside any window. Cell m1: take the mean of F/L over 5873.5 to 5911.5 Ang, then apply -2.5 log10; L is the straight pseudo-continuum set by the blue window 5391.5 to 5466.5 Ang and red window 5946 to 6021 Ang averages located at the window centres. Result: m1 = 0.41 mag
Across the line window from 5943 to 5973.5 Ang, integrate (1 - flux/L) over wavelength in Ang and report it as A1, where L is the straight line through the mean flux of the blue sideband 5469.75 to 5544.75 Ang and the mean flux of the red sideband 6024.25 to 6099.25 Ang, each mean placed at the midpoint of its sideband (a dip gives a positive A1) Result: 4.65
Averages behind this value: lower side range 2.82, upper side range 3.64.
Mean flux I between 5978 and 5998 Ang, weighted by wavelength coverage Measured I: 3.18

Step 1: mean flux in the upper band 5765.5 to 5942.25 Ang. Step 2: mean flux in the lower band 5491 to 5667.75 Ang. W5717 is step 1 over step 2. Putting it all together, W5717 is 1.06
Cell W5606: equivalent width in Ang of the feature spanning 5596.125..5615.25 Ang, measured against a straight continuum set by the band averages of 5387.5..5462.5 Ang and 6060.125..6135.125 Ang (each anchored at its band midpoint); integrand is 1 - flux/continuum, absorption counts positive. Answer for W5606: 2.50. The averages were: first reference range 2.98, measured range 2.76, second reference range 3.69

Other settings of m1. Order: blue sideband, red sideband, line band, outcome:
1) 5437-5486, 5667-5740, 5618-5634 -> 0.112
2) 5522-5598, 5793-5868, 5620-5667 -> 0.060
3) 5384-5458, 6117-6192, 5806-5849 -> -0.142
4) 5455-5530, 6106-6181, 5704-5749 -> -0.134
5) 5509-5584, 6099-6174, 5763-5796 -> -0.108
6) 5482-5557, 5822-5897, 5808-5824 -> -0.234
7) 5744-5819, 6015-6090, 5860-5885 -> 0.255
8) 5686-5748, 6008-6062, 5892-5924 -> 0.478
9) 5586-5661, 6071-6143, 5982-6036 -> 0.076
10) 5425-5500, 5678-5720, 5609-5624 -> 0.085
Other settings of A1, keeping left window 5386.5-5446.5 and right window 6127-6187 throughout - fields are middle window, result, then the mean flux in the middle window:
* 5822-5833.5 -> -0.78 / 3.44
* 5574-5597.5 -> 1.84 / 2.89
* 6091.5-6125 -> -3.71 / 3.67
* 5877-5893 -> 5.40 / 2.14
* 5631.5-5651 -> 1.45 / 2.92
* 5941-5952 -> 0.83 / 3.01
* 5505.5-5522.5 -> 2.46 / 2.67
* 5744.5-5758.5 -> -2.31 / 3.72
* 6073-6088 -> -2.05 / 3.75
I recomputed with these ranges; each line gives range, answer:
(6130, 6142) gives 3.8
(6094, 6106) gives 3.67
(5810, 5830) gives 3.53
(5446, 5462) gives 2.59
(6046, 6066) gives 3.65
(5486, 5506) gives 2.84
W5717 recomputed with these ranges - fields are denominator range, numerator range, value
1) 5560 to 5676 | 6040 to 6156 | 1.27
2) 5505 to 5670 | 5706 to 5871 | 1.20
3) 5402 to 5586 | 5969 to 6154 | 1.21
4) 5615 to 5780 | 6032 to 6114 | 1.14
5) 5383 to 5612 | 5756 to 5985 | 1.06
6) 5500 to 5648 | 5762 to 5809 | 1.26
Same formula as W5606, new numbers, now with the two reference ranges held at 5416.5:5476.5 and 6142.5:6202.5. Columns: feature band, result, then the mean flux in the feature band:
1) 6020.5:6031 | -1.6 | 3.46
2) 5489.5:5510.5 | 1.2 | 2.79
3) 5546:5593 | -0.2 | 2.98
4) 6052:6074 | -4.4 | 3.62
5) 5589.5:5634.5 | 2.7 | 2.79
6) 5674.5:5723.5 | -4.0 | 3.22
